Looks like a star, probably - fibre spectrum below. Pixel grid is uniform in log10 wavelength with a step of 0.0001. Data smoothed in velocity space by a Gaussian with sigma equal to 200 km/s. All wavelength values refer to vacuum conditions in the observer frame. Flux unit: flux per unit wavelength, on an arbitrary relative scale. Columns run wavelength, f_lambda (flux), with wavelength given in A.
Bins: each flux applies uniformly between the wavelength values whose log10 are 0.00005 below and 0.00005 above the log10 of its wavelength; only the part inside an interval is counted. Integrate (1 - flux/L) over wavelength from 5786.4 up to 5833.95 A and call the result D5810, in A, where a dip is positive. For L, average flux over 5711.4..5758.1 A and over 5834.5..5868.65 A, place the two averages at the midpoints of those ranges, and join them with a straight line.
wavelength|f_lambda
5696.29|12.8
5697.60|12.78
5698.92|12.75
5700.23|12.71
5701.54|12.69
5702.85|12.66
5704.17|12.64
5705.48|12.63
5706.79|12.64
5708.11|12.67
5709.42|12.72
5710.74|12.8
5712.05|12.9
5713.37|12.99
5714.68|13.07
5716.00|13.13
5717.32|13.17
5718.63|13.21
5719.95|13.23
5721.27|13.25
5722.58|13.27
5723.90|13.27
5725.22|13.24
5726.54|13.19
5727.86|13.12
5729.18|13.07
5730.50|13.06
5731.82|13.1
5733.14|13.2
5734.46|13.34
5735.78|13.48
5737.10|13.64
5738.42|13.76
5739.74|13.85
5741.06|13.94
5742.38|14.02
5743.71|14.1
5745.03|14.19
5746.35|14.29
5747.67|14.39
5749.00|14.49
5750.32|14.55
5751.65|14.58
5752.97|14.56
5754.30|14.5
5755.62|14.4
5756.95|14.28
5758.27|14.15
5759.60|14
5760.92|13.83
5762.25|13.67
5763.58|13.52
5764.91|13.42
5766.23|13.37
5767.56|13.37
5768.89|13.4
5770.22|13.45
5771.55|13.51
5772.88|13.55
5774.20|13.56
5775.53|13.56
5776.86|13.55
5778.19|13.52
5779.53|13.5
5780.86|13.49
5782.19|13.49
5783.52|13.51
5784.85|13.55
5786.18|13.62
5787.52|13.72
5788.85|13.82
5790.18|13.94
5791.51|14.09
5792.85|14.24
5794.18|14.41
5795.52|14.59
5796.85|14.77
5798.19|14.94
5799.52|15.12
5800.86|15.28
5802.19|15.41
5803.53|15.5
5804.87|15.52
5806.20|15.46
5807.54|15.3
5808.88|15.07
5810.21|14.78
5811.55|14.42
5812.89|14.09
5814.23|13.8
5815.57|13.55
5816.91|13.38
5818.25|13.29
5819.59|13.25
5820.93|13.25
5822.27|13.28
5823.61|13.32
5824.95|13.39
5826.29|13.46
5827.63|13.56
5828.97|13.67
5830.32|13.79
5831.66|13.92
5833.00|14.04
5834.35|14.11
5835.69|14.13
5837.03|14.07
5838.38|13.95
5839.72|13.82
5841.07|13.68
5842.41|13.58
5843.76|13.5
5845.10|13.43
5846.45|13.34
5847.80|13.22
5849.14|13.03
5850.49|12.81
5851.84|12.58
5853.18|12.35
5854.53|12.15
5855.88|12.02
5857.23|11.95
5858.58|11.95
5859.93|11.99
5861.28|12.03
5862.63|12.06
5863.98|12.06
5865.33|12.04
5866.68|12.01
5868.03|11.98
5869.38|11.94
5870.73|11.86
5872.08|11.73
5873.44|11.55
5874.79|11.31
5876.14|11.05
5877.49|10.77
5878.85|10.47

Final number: -3.96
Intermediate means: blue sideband 13.7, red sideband 12.8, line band 14.2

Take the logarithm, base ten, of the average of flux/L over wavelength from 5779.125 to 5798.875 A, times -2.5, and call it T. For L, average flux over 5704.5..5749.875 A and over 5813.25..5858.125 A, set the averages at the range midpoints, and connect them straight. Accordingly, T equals -0.05 mag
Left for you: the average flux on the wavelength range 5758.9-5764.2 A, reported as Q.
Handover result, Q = 13.7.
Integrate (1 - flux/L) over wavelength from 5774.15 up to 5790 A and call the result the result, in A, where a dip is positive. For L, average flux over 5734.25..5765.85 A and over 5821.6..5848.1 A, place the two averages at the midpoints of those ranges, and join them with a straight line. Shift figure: 0.4 A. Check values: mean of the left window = 14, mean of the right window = 13.7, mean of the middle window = 13.6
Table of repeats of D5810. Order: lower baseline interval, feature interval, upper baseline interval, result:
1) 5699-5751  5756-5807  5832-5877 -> -4.0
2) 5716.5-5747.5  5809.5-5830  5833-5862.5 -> -0.8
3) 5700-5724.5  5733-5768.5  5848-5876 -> -3.5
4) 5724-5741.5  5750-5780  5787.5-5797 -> 0.0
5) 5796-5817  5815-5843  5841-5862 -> 0.2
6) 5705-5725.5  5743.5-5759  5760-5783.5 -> -1.2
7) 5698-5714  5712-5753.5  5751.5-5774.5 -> -1.1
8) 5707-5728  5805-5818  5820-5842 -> -0.8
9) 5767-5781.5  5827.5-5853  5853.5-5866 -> -2.5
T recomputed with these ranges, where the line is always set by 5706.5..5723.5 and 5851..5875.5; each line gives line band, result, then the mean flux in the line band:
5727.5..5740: -0.039 mag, 13.4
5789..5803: -0.177 mag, 14.7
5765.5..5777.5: -0.072 mag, 13.5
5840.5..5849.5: -0.111 mag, 13.4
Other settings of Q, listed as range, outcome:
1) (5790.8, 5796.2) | 14.3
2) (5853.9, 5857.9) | 12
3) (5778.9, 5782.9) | 13.5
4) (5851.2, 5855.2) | 12.4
